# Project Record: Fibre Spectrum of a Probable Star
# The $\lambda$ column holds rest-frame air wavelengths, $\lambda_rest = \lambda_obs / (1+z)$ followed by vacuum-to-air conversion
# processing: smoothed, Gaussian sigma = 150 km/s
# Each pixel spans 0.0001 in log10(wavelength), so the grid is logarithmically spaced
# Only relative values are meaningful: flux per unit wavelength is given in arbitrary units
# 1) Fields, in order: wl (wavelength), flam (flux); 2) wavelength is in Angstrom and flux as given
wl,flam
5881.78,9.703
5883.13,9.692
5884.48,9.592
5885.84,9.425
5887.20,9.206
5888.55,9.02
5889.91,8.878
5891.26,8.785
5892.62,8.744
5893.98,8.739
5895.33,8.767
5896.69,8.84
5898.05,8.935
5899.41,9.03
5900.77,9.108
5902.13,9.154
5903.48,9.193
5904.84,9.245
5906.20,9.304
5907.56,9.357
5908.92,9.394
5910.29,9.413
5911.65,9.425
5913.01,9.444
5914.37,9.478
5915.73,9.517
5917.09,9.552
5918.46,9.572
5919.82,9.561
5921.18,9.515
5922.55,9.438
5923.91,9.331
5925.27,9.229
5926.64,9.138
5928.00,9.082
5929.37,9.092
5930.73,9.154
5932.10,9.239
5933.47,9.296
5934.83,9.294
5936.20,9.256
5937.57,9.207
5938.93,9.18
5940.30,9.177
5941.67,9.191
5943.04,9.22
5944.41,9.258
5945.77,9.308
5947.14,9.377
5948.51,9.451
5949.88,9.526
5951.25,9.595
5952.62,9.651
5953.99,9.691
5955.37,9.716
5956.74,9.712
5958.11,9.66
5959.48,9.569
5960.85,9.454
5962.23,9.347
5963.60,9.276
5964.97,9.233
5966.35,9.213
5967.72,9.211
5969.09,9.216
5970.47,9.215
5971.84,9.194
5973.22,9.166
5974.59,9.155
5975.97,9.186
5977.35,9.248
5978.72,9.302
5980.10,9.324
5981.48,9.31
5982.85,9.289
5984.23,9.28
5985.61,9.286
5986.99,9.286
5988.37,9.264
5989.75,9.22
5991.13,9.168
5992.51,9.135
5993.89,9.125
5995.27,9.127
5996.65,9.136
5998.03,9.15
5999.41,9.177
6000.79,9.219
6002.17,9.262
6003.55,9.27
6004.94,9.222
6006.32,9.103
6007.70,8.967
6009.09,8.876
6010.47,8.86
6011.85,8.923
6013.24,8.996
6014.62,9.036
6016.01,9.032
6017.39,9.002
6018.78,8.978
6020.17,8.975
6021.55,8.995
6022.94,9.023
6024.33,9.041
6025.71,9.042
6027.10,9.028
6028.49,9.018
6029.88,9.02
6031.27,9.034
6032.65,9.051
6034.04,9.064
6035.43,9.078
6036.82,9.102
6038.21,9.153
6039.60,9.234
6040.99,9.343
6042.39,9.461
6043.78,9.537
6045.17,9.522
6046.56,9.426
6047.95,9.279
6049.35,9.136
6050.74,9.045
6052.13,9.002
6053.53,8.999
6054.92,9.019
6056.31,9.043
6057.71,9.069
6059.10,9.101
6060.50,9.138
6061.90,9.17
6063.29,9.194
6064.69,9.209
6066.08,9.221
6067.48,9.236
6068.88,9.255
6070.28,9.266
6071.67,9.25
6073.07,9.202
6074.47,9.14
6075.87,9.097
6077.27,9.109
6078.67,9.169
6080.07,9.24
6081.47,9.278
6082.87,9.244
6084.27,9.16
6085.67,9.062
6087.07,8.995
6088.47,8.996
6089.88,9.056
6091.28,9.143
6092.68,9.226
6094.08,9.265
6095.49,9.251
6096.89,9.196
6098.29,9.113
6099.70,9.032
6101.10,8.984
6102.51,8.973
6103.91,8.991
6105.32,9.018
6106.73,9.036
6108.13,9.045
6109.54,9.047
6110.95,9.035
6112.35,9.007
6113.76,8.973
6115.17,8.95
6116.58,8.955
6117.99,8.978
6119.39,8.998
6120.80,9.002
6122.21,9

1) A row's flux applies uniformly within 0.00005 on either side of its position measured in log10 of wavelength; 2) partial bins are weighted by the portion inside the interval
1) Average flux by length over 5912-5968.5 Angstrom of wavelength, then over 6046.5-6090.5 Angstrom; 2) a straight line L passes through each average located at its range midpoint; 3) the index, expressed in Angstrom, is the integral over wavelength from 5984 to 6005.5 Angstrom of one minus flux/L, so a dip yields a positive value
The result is 0.2 Angstrom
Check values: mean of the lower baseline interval 9.38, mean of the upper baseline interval 9.15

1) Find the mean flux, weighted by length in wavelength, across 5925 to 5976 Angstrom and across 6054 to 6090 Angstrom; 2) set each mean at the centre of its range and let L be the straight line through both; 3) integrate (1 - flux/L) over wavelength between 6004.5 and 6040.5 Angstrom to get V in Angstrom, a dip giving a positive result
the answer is 0.7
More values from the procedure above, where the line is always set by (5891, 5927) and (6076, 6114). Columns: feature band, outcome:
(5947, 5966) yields -0.7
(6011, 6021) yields 0.2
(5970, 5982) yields -0.1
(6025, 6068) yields -0.1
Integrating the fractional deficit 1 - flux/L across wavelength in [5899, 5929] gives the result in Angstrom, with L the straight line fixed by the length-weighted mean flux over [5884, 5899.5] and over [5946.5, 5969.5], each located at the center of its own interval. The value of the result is -0.6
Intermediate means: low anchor 8.98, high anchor 9.47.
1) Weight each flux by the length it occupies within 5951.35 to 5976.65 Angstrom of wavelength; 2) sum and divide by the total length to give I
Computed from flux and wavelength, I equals 9.39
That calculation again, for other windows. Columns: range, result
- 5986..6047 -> 9.13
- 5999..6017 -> 9.07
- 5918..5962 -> 9.38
